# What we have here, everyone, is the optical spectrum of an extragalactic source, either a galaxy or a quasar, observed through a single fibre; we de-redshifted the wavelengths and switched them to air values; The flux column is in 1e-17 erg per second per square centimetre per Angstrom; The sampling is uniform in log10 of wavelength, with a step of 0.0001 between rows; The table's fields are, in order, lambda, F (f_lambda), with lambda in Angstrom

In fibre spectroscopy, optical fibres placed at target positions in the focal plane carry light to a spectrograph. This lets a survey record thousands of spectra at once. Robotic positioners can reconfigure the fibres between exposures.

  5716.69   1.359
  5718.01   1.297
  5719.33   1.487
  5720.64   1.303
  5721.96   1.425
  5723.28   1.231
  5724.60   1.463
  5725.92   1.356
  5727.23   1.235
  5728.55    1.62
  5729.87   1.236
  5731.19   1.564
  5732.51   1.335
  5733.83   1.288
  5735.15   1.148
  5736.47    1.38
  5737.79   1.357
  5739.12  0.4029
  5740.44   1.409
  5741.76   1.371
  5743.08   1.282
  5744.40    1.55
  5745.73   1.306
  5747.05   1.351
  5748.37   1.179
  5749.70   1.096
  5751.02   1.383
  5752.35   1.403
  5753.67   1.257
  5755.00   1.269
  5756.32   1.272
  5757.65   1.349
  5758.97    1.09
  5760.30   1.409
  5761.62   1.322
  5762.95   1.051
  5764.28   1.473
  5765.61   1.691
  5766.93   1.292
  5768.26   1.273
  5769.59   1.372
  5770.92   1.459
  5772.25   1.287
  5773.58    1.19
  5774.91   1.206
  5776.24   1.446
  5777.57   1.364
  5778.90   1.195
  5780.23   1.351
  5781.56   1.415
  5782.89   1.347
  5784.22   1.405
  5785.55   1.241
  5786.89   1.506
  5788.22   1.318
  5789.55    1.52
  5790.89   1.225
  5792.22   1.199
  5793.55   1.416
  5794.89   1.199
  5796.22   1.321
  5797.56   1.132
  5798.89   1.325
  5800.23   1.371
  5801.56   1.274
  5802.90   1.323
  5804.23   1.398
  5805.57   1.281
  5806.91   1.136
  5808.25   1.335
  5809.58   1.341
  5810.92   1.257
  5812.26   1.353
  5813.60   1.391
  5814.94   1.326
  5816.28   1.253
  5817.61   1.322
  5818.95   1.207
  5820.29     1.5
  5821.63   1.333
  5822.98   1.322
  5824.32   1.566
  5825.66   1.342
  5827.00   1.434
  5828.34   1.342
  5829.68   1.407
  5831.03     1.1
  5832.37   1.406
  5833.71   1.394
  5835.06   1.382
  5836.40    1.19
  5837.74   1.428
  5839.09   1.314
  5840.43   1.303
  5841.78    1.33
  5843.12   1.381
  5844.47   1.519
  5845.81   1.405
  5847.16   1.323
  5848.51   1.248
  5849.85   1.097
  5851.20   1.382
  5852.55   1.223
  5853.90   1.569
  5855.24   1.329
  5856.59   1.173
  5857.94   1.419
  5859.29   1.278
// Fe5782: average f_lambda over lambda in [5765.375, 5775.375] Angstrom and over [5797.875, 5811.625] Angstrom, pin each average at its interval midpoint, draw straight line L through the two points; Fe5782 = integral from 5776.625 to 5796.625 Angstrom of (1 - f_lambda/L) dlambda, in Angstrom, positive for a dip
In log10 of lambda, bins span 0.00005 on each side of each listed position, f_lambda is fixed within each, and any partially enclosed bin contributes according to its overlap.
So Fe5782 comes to -0.3 Angstrom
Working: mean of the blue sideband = 1.33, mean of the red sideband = 1.3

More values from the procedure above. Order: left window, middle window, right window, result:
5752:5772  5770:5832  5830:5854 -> 0.14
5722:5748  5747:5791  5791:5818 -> -0.70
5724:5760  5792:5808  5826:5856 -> 0.45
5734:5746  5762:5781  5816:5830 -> -0.60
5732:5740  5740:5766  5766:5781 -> -1.95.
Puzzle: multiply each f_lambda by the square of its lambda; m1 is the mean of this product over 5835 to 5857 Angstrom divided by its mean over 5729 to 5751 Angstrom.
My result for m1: 1.08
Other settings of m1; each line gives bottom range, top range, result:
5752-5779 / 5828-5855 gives 1.04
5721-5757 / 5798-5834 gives 1.05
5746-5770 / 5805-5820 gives 1.01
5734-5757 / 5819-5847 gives 1.12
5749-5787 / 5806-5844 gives 1.03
